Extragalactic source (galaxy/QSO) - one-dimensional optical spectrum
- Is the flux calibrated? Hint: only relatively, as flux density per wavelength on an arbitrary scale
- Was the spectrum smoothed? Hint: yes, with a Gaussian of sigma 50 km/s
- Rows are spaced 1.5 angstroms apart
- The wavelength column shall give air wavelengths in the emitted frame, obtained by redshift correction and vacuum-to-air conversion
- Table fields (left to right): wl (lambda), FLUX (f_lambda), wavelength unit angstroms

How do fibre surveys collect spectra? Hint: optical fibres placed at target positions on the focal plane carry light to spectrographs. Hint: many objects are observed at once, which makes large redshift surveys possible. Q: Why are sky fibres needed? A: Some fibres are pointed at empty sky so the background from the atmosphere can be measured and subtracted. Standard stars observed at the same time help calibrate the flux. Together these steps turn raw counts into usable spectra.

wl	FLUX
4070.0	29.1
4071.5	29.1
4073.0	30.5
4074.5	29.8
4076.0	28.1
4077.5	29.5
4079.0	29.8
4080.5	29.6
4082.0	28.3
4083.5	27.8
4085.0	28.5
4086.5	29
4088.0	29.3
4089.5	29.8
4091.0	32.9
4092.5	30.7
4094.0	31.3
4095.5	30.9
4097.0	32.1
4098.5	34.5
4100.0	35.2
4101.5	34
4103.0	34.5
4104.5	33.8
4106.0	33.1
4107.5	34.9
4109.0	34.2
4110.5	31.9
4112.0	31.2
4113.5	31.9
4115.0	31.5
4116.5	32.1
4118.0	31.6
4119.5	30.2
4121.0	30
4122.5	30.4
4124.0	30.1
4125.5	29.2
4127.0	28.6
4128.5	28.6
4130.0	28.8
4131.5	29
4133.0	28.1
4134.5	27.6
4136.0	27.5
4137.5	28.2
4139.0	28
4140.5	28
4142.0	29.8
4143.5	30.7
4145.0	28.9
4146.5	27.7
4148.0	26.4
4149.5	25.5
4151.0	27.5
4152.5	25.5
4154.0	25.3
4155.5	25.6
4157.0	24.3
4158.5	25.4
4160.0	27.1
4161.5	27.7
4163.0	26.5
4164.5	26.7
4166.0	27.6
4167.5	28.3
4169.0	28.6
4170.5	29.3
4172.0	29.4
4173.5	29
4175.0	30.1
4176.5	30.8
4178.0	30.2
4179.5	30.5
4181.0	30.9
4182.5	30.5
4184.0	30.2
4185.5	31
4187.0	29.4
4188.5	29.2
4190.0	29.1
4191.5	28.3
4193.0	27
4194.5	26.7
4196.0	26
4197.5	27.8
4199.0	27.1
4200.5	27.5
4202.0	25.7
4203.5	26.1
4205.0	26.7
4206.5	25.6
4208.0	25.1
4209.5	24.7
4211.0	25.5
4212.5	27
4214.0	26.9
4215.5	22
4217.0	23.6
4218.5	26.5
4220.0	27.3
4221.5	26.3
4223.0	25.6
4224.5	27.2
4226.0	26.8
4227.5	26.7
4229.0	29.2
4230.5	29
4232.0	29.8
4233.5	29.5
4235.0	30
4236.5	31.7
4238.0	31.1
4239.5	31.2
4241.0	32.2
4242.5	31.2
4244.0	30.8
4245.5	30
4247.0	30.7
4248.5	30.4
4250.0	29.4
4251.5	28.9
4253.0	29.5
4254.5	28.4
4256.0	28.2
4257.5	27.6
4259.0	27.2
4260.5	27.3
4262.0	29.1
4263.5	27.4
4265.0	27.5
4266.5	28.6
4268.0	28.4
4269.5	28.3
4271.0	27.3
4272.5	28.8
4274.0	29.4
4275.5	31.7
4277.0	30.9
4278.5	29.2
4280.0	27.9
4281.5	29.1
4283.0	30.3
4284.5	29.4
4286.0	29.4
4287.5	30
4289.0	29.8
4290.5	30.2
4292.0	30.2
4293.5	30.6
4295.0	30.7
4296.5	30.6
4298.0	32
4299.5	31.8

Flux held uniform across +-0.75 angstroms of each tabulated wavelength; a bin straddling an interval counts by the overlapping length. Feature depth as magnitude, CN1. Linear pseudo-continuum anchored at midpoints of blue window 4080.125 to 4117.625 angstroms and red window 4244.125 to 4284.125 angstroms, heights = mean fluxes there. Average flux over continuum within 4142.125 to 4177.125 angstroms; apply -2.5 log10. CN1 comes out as 0.12 mag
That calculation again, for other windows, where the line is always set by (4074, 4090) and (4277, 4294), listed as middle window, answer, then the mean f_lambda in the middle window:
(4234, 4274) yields 0.011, 29.3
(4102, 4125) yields -0.105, 32.1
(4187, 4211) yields 0.097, 26.9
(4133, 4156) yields 0.065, 27.5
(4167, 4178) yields -0.004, 29.4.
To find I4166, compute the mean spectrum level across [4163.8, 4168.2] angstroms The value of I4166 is 27.5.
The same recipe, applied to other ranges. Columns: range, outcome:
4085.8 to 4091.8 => 30.3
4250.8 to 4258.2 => 28.5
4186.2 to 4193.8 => 28.6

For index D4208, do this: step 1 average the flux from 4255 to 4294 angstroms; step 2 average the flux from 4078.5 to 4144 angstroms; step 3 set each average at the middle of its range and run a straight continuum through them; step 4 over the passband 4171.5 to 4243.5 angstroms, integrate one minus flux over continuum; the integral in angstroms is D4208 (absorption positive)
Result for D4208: 3.6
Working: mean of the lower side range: 30.6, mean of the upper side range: 29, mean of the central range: 28.1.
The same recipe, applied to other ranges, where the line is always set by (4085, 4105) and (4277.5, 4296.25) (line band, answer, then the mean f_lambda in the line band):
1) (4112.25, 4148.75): 2.6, 29.3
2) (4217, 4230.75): 1.6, 26.9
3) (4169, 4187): 0.6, 30.1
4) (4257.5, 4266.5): 0.7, 27.8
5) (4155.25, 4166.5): 1.8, 26.4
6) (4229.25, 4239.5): 0.1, 30.2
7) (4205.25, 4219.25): 2.5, 25.3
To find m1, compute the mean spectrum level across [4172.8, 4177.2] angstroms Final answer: 30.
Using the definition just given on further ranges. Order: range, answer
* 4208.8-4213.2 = 25.7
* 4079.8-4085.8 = 28.5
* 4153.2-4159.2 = 25.2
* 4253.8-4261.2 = 27.7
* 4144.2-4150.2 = 27.2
